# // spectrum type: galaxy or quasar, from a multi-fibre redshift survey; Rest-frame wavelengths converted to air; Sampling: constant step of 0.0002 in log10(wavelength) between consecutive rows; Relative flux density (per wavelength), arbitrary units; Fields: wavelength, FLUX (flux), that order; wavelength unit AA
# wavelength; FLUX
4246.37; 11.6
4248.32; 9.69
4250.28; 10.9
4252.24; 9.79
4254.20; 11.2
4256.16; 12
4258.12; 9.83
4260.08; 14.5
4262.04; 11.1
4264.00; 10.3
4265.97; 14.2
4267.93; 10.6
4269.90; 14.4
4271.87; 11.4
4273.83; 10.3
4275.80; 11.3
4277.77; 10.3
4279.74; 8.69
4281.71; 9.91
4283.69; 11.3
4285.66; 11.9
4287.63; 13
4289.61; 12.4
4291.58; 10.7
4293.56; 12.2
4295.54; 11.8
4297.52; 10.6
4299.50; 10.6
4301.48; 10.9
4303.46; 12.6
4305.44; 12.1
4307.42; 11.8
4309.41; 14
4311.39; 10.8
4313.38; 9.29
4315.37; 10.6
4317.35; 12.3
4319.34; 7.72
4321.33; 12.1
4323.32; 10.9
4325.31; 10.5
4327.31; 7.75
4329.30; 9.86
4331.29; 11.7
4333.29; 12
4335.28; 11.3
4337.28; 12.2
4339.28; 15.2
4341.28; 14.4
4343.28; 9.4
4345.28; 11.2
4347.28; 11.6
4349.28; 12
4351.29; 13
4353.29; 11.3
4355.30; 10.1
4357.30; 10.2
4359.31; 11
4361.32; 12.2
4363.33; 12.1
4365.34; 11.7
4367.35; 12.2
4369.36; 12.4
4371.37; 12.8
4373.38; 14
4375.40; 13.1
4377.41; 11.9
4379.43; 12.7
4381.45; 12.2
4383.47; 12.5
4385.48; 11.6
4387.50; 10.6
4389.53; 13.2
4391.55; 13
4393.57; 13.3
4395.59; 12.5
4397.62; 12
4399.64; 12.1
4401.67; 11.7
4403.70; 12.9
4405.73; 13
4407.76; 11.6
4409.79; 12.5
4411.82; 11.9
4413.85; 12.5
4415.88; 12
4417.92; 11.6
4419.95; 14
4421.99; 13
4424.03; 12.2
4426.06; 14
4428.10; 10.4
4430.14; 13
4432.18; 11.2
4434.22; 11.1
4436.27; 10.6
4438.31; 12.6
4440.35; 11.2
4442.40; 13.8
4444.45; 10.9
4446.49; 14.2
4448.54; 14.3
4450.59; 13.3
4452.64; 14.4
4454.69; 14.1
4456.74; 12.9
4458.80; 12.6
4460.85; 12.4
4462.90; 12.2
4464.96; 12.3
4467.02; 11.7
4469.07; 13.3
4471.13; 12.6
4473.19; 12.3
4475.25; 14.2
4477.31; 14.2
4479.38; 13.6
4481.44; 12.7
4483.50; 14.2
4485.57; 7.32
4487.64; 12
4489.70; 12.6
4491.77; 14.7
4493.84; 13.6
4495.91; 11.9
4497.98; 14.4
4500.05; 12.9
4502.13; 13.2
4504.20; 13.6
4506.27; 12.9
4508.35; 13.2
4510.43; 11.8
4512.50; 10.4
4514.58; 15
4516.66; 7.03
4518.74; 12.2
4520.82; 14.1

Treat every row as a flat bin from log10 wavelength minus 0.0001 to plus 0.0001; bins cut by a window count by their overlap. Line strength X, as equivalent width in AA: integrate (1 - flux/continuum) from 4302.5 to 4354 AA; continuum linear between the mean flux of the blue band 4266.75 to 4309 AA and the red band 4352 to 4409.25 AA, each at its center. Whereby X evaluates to 1.3 AA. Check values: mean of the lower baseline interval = 11.4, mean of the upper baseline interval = 12.1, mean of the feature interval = 11.4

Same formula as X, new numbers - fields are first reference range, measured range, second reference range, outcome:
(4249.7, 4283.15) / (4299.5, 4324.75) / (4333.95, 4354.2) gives 1.2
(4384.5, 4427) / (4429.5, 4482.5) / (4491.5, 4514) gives -0.2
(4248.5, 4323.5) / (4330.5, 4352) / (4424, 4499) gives -0.8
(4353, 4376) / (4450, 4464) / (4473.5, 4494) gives -0.5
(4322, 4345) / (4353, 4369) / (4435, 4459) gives 0.5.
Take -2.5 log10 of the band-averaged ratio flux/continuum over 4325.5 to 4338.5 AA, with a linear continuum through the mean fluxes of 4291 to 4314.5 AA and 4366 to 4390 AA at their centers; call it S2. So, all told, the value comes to 0.09 mag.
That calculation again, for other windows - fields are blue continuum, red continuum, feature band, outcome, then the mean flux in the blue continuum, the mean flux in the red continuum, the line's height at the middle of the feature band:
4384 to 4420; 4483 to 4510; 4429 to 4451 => 0.012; 12.3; 12.8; 12.5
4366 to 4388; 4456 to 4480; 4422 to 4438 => 0.067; 12.4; 12.8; 12.7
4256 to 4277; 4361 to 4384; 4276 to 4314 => 0.061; 11.8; 12.5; 12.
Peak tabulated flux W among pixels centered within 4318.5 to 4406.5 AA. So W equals 15.2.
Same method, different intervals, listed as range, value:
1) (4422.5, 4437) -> 14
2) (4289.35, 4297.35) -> 12.4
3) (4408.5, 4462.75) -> 14.4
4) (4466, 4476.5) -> 14.2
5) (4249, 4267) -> 14.5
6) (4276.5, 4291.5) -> 13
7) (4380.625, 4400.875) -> 13.3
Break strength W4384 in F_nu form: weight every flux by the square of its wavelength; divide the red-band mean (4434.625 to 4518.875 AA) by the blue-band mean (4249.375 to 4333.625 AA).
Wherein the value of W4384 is 1.2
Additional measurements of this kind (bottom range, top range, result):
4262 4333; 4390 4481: 1.20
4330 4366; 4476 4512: 1.16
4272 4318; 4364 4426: 1.16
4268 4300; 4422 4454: 1.19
